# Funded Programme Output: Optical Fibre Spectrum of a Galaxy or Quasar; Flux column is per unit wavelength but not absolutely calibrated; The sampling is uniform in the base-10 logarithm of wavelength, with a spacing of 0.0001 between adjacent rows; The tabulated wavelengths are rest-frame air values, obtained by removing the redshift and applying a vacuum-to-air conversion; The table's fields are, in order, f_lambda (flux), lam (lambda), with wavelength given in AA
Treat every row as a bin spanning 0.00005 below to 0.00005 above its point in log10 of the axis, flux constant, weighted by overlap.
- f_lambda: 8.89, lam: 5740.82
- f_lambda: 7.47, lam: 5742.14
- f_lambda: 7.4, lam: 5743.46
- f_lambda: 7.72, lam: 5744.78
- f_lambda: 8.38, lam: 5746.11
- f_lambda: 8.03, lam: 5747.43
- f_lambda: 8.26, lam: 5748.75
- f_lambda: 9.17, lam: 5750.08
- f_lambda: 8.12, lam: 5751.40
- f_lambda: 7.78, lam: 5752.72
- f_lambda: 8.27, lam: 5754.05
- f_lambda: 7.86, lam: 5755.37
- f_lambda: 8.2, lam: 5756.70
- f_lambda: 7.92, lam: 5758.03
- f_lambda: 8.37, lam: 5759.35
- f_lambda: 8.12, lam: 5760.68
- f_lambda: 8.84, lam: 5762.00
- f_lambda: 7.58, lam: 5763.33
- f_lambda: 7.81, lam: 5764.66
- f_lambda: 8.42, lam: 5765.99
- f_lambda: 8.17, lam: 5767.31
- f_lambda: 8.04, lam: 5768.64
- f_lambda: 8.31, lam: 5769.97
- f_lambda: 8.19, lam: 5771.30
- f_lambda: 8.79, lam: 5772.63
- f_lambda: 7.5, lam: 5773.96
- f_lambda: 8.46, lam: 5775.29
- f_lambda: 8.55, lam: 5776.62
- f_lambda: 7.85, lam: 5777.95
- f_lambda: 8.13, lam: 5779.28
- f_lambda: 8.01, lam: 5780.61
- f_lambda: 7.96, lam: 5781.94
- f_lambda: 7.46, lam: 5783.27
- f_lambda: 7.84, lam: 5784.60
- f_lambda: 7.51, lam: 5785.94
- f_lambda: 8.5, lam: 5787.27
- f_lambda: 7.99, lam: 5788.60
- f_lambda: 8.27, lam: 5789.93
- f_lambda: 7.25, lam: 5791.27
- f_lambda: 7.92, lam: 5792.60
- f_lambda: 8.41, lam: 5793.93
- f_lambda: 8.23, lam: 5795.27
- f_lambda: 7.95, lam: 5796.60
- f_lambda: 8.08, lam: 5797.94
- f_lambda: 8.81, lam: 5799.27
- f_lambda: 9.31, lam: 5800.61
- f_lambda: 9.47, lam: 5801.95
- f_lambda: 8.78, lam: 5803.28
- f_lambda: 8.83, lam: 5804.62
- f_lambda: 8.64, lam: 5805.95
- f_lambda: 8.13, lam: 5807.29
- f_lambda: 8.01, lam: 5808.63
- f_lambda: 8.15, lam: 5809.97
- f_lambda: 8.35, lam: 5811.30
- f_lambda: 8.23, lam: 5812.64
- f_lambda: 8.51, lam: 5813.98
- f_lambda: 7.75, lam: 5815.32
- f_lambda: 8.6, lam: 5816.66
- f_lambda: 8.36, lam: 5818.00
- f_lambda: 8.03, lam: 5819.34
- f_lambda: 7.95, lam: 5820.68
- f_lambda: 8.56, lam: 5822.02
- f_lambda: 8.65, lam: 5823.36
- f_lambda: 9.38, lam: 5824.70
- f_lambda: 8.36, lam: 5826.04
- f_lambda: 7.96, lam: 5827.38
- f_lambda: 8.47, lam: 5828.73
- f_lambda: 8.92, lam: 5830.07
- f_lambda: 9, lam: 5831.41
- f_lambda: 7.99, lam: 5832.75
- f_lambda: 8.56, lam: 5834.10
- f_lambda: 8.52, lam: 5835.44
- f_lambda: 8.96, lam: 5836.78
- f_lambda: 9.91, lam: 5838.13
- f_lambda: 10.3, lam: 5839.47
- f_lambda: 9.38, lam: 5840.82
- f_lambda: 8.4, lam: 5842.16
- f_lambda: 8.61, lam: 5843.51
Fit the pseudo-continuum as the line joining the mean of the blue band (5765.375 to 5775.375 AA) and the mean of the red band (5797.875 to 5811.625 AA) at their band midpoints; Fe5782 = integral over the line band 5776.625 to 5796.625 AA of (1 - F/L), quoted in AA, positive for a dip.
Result 1.1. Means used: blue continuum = 8.22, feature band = 7.97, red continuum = 8.63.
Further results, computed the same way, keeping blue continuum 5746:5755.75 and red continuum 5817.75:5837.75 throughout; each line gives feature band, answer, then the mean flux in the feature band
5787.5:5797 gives 0.4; 8.03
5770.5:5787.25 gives 0.6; 8.04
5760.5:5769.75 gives 0.2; 8.15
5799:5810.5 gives -0.3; 8.68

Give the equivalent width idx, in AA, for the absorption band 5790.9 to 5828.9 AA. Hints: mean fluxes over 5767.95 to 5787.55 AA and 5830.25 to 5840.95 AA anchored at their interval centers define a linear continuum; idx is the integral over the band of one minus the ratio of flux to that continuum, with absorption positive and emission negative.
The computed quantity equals 0.97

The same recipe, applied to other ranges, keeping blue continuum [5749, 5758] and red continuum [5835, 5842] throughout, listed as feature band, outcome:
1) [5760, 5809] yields 2.32 AA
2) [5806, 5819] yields 1.11 AA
